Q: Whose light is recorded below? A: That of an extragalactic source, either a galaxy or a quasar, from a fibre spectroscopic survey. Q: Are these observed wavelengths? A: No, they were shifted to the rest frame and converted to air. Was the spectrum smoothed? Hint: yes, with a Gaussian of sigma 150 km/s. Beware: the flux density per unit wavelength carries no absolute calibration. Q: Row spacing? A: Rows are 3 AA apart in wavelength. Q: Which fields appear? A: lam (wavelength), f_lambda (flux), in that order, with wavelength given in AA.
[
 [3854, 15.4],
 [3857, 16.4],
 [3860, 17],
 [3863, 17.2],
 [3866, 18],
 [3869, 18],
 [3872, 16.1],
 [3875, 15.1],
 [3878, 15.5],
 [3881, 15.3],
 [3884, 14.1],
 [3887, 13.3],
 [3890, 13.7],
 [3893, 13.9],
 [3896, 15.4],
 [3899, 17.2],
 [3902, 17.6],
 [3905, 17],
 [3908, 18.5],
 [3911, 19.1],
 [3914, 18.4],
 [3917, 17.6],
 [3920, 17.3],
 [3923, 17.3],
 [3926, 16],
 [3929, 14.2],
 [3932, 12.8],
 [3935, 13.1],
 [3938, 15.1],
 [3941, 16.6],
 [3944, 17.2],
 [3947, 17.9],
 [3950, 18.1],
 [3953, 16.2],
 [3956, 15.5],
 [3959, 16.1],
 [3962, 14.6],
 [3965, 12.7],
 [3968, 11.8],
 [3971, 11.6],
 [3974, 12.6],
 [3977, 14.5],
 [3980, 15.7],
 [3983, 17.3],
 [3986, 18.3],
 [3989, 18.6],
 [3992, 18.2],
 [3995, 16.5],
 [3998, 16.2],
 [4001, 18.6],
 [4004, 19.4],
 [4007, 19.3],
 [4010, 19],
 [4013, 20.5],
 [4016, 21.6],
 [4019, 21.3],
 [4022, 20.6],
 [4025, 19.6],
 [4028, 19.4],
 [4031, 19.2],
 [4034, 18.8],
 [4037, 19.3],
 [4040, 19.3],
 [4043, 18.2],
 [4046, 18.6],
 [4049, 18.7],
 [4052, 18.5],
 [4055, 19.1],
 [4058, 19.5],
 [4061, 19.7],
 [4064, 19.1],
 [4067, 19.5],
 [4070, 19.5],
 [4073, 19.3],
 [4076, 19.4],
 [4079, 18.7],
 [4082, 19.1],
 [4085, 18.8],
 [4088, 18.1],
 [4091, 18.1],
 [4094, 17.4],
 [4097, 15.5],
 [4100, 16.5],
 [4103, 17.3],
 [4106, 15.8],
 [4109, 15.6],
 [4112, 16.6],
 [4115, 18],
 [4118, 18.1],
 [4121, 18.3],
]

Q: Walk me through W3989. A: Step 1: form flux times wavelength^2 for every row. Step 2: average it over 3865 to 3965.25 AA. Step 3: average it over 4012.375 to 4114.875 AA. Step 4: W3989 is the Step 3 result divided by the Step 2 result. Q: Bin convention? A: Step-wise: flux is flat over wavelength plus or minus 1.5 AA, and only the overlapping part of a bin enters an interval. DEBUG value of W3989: 1.25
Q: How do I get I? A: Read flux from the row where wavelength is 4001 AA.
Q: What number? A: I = 18.6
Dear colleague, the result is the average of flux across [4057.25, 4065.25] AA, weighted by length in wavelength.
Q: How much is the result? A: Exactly 19.4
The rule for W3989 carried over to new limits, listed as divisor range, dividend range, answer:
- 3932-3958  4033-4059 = 1.24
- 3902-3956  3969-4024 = 1.11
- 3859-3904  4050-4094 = 1.32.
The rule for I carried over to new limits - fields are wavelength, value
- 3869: 18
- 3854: 15.4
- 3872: 16.1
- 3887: 13.3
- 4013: 20.5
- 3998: 16.2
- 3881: 15.3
